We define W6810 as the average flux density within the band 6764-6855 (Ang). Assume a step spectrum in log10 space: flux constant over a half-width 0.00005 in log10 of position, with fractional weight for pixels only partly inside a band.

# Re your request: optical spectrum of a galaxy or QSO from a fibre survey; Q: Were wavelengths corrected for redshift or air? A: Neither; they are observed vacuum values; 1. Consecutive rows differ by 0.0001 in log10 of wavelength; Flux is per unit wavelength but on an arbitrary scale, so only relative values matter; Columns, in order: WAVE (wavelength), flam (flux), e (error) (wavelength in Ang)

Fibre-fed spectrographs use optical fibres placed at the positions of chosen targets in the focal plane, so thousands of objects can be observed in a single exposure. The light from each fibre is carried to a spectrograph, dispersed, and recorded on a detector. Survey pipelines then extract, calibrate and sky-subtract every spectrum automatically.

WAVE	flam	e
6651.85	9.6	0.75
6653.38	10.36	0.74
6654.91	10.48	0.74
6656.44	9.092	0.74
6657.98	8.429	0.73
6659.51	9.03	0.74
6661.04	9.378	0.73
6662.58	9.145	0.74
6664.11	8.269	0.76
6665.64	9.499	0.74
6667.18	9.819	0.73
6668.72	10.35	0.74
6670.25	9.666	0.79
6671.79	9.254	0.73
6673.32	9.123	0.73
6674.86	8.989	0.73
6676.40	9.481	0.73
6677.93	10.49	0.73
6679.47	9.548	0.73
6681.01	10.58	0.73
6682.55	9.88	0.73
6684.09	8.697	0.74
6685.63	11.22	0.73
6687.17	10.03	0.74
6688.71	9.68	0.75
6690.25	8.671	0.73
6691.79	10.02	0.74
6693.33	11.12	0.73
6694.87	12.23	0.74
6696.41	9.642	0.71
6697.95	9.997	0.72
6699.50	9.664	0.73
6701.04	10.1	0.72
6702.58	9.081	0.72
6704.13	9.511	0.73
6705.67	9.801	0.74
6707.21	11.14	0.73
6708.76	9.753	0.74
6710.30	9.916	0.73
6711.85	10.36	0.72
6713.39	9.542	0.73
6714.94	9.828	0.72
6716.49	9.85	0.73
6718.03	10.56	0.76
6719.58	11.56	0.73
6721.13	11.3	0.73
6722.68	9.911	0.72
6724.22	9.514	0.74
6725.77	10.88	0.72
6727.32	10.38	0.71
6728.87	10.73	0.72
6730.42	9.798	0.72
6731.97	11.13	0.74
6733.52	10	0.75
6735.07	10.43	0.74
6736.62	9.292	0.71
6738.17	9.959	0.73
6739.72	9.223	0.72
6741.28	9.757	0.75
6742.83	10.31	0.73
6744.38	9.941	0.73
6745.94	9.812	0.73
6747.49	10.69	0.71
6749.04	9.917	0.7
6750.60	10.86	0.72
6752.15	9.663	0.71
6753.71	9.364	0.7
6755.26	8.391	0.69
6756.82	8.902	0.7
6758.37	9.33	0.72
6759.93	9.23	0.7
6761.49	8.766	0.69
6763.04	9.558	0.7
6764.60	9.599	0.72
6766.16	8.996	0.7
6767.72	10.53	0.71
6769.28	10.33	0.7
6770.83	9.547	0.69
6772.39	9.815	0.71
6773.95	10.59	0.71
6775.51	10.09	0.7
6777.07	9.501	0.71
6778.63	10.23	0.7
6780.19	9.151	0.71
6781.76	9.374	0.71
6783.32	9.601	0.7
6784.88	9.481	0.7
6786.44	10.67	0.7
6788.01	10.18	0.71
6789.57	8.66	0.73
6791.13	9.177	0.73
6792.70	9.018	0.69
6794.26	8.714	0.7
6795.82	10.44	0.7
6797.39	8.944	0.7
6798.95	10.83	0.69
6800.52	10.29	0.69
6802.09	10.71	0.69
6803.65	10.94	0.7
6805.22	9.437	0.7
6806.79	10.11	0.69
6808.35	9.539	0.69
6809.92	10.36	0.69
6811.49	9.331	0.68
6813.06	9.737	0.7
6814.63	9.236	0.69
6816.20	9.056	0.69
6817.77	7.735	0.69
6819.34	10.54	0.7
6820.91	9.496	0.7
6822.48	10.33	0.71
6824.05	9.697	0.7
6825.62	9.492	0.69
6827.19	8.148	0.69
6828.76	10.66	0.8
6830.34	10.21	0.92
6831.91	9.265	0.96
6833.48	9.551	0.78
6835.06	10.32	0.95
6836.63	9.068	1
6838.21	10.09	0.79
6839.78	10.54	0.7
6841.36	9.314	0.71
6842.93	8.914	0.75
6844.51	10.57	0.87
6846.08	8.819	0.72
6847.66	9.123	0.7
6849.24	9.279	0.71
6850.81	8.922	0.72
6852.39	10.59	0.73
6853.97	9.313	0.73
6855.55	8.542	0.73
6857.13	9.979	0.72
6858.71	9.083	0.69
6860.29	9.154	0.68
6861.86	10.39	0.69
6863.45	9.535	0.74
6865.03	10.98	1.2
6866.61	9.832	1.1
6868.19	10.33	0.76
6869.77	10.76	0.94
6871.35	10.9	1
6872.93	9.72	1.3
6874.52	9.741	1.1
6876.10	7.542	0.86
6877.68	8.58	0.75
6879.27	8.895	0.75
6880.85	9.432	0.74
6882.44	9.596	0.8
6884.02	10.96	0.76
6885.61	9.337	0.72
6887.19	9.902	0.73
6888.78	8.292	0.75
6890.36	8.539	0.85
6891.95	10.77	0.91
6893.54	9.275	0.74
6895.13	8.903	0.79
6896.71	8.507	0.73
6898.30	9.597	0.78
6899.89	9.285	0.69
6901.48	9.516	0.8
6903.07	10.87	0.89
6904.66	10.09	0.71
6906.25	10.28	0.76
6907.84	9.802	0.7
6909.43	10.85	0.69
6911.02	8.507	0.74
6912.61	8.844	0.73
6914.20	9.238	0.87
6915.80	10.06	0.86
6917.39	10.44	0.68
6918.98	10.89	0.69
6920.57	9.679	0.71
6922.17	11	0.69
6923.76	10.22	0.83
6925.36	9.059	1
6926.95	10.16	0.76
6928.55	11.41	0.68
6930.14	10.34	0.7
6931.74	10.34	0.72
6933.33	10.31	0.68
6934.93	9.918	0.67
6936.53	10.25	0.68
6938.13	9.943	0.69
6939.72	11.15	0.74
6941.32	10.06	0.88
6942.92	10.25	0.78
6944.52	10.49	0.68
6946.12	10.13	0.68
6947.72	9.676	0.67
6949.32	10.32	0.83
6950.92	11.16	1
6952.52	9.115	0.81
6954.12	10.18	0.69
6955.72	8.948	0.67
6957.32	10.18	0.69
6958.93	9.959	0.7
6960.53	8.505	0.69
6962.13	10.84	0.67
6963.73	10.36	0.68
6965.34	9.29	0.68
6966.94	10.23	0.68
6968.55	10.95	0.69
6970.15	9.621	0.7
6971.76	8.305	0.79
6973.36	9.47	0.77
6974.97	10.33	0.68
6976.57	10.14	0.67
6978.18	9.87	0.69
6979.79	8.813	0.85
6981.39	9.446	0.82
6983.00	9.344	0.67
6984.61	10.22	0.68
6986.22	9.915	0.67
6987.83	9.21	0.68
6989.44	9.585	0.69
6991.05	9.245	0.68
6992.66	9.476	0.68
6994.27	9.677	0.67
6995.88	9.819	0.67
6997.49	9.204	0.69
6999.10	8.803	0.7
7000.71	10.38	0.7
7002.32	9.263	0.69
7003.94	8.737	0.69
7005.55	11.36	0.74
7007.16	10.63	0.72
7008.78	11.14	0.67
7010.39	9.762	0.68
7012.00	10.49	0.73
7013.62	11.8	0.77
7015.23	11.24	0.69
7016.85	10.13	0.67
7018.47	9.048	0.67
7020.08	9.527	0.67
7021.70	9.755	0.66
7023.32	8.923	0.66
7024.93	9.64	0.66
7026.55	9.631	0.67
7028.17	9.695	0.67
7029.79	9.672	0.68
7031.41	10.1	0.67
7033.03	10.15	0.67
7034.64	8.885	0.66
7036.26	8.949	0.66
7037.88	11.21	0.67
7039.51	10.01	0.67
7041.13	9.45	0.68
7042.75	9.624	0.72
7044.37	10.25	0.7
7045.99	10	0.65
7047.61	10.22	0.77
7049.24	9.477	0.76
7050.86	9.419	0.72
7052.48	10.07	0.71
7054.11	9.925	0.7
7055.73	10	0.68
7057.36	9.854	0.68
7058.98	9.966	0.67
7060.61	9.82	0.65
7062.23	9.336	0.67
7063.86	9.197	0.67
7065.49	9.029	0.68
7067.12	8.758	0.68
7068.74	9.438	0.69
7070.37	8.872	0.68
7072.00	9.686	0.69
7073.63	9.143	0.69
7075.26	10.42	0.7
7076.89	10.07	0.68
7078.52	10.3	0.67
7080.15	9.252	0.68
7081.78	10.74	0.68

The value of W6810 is 9.69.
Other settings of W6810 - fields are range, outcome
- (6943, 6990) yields 9.82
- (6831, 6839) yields 9.67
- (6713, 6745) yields 10.2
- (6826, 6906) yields 9.59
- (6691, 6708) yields 10.2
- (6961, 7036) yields 9.82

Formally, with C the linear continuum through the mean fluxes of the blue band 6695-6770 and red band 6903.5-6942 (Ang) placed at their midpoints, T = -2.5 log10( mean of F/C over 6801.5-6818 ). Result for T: 0.03 mag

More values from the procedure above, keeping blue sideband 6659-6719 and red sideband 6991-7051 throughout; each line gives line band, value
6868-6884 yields 0.03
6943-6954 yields -0.03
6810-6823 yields 0.04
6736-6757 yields 0.01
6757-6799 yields 0.03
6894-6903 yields 0.06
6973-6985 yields 0.02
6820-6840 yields 0.01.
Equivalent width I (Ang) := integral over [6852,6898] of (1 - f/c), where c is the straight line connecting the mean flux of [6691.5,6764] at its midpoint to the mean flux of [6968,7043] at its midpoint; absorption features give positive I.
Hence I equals 1.6 Ang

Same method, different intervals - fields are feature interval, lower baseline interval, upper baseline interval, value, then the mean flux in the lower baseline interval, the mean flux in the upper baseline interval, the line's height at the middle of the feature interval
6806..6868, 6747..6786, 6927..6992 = 0.93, 9.66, 9.95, 9.77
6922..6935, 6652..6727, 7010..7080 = -0.63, 9.89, 9.78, 9.82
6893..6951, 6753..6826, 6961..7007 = -1.91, 9.64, 9.72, 9.69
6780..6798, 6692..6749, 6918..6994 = 1.16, 10.2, 9.96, 10.1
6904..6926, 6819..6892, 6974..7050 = -0.52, 9.62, 9.83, 9.7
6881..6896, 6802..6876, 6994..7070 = 0.36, 9.7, 9.81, 9.73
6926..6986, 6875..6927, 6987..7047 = -1.72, 9.6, 9.85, 9.72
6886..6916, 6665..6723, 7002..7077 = 1.13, 10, 9.82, 9.89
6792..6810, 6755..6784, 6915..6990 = -0.53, 9.57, 10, 9.65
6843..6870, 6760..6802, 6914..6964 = 0.66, 9.7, 10.2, 9.92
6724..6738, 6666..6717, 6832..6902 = -0.61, 9.91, 9.55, 9.83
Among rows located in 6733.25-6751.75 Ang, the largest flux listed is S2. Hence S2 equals 10.86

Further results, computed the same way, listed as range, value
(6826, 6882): 10.98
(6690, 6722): 12.23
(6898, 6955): 11.41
